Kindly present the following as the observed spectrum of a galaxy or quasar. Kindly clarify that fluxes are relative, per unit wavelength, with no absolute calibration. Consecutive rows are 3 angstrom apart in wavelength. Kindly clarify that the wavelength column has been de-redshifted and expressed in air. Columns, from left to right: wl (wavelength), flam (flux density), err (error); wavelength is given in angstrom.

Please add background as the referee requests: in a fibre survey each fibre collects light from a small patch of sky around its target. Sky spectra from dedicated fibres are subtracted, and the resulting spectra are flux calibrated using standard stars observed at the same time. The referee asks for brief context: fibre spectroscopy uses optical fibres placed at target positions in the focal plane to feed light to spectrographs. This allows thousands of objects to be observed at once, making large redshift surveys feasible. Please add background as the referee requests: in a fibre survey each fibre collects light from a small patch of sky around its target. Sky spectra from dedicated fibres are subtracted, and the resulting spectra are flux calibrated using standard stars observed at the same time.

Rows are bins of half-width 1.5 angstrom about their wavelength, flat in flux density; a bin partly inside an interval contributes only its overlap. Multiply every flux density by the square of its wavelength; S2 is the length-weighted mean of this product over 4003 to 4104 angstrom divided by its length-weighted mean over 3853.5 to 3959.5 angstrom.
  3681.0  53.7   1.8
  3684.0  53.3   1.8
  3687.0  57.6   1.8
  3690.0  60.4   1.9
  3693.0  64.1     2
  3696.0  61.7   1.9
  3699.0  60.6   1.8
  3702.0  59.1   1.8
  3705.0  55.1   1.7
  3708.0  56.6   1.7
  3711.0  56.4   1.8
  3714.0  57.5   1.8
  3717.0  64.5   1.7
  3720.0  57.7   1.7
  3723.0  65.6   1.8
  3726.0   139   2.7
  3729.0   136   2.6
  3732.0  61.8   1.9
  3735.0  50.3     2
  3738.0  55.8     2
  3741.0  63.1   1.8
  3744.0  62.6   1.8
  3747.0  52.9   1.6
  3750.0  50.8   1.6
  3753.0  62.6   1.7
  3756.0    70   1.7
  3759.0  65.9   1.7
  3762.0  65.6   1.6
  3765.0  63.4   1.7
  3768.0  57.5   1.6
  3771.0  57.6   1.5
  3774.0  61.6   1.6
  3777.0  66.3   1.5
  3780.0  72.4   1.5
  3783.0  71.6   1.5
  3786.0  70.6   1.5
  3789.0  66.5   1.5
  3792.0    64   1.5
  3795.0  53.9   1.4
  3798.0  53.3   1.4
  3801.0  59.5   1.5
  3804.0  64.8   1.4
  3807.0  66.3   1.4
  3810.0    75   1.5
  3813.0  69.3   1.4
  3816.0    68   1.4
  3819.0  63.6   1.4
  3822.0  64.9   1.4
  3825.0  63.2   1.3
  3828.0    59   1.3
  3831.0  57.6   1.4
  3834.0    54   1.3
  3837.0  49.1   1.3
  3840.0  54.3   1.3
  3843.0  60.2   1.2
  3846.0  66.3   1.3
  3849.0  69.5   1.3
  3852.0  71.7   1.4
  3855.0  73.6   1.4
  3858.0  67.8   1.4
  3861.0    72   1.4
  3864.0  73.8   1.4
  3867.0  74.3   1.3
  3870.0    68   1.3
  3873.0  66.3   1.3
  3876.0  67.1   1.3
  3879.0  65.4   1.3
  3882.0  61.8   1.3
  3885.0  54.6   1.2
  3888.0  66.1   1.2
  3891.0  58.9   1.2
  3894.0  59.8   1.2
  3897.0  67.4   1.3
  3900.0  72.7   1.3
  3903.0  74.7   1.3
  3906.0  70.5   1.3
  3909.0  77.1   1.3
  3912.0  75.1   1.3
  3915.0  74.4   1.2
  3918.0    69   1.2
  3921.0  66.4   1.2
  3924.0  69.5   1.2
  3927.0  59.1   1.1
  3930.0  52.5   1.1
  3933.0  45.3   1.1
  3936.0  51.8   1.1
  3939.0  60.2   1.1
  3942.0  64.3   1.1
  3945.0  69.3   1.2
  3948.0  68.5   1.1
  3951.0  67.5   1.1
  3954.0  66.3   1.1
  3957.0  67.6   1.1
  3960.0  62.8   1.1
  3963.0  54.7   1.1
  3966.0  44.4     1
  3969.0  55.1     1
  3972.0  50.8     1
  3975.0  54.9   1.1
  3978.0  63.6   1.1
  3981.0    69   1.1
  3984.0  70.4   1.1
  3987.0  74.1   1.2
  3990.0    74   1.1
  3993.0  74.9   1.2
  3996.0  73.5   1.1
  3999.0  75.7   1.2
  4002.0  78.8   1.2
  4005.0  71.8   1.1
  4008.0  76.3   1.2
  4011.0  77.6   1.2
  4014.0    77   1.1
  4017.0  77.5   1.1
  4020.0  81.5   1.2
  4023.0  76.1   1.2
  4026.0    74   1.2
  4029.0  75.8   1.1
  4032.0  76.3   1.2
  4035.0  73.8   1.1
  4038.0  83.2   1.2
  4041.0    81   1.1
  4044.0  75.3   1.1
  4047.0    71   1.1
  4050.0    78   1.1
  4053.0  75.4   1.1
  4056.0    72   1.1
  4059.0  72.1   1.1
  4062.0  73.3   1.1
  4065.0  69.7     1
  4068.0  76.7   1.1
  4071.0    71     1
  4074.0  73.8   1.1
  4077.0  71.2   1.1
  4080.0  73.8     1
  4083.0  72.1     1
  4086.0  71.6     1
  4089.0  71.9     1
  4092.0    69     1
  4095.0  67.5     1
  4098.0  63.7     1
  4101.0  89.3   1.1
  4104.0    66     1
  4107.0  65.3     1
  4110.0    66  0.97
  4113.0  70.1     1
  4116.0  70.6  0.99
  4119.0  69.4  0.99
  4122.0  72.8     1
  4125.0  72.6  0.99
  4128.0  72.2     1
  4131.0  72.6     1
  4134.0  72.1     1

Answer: 1.2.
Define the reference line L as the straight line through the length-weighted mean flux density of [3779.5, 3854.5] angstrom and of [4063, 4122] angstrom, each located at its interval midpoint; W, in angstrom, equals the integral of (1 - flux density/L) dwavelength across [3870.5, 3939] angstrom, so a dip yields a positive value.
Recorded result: 1.2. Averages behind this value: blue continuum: 63.6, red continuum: 71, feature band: 64.7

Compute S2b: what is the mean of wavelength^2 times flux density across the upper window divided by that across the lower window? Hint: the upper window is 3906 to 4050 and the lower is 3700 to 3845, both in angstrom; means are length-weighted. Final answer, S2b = 1.19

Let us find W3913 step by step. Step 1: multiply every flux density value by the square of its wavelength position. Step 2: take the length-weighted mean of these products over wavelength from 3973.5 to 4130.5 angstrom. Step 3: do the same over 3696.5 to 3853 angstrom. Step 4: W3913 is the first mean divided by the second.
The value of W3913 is 1.3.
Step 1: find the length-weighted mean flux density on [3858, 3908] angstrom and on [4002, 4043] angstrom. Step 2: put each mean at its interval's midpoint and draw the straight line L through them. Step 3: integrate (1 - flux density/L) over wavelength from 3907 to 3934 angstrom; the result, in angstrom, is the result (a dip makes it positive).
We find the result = 1.53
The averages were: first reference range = 67.2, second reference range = 77.1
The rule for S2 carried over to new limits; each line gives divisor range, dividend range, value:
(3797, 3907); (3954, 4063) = 1.19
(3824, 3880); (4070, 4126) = 1.24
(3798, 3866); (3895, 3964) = 1.07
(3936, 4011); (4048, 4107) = 1.15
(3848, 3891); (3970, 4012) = 1.10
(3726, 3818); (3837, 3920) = 1.07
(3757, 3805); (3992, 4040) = 1.36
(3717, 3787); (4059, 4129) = 1.24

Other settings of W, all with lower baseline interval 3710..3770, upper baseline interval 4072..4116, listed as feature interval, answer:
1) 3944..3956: 0.3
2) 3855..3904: 1.4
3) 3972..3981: 1.3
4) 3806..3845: 3.8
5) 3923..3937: 2.9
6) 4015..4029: -1.4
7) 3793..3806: 1.9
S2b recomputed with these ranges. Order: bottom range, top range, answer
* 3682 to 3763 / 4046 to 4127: 1.32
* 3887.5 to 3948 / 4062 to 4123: 1.19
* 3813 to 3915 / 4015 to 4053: 1.27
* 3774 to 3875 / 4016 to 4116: 1.27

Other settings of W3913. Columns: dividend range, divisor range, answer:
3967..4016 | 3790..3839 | 1.24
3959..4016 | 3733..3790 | 1.21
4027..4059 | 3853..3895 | 1.24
